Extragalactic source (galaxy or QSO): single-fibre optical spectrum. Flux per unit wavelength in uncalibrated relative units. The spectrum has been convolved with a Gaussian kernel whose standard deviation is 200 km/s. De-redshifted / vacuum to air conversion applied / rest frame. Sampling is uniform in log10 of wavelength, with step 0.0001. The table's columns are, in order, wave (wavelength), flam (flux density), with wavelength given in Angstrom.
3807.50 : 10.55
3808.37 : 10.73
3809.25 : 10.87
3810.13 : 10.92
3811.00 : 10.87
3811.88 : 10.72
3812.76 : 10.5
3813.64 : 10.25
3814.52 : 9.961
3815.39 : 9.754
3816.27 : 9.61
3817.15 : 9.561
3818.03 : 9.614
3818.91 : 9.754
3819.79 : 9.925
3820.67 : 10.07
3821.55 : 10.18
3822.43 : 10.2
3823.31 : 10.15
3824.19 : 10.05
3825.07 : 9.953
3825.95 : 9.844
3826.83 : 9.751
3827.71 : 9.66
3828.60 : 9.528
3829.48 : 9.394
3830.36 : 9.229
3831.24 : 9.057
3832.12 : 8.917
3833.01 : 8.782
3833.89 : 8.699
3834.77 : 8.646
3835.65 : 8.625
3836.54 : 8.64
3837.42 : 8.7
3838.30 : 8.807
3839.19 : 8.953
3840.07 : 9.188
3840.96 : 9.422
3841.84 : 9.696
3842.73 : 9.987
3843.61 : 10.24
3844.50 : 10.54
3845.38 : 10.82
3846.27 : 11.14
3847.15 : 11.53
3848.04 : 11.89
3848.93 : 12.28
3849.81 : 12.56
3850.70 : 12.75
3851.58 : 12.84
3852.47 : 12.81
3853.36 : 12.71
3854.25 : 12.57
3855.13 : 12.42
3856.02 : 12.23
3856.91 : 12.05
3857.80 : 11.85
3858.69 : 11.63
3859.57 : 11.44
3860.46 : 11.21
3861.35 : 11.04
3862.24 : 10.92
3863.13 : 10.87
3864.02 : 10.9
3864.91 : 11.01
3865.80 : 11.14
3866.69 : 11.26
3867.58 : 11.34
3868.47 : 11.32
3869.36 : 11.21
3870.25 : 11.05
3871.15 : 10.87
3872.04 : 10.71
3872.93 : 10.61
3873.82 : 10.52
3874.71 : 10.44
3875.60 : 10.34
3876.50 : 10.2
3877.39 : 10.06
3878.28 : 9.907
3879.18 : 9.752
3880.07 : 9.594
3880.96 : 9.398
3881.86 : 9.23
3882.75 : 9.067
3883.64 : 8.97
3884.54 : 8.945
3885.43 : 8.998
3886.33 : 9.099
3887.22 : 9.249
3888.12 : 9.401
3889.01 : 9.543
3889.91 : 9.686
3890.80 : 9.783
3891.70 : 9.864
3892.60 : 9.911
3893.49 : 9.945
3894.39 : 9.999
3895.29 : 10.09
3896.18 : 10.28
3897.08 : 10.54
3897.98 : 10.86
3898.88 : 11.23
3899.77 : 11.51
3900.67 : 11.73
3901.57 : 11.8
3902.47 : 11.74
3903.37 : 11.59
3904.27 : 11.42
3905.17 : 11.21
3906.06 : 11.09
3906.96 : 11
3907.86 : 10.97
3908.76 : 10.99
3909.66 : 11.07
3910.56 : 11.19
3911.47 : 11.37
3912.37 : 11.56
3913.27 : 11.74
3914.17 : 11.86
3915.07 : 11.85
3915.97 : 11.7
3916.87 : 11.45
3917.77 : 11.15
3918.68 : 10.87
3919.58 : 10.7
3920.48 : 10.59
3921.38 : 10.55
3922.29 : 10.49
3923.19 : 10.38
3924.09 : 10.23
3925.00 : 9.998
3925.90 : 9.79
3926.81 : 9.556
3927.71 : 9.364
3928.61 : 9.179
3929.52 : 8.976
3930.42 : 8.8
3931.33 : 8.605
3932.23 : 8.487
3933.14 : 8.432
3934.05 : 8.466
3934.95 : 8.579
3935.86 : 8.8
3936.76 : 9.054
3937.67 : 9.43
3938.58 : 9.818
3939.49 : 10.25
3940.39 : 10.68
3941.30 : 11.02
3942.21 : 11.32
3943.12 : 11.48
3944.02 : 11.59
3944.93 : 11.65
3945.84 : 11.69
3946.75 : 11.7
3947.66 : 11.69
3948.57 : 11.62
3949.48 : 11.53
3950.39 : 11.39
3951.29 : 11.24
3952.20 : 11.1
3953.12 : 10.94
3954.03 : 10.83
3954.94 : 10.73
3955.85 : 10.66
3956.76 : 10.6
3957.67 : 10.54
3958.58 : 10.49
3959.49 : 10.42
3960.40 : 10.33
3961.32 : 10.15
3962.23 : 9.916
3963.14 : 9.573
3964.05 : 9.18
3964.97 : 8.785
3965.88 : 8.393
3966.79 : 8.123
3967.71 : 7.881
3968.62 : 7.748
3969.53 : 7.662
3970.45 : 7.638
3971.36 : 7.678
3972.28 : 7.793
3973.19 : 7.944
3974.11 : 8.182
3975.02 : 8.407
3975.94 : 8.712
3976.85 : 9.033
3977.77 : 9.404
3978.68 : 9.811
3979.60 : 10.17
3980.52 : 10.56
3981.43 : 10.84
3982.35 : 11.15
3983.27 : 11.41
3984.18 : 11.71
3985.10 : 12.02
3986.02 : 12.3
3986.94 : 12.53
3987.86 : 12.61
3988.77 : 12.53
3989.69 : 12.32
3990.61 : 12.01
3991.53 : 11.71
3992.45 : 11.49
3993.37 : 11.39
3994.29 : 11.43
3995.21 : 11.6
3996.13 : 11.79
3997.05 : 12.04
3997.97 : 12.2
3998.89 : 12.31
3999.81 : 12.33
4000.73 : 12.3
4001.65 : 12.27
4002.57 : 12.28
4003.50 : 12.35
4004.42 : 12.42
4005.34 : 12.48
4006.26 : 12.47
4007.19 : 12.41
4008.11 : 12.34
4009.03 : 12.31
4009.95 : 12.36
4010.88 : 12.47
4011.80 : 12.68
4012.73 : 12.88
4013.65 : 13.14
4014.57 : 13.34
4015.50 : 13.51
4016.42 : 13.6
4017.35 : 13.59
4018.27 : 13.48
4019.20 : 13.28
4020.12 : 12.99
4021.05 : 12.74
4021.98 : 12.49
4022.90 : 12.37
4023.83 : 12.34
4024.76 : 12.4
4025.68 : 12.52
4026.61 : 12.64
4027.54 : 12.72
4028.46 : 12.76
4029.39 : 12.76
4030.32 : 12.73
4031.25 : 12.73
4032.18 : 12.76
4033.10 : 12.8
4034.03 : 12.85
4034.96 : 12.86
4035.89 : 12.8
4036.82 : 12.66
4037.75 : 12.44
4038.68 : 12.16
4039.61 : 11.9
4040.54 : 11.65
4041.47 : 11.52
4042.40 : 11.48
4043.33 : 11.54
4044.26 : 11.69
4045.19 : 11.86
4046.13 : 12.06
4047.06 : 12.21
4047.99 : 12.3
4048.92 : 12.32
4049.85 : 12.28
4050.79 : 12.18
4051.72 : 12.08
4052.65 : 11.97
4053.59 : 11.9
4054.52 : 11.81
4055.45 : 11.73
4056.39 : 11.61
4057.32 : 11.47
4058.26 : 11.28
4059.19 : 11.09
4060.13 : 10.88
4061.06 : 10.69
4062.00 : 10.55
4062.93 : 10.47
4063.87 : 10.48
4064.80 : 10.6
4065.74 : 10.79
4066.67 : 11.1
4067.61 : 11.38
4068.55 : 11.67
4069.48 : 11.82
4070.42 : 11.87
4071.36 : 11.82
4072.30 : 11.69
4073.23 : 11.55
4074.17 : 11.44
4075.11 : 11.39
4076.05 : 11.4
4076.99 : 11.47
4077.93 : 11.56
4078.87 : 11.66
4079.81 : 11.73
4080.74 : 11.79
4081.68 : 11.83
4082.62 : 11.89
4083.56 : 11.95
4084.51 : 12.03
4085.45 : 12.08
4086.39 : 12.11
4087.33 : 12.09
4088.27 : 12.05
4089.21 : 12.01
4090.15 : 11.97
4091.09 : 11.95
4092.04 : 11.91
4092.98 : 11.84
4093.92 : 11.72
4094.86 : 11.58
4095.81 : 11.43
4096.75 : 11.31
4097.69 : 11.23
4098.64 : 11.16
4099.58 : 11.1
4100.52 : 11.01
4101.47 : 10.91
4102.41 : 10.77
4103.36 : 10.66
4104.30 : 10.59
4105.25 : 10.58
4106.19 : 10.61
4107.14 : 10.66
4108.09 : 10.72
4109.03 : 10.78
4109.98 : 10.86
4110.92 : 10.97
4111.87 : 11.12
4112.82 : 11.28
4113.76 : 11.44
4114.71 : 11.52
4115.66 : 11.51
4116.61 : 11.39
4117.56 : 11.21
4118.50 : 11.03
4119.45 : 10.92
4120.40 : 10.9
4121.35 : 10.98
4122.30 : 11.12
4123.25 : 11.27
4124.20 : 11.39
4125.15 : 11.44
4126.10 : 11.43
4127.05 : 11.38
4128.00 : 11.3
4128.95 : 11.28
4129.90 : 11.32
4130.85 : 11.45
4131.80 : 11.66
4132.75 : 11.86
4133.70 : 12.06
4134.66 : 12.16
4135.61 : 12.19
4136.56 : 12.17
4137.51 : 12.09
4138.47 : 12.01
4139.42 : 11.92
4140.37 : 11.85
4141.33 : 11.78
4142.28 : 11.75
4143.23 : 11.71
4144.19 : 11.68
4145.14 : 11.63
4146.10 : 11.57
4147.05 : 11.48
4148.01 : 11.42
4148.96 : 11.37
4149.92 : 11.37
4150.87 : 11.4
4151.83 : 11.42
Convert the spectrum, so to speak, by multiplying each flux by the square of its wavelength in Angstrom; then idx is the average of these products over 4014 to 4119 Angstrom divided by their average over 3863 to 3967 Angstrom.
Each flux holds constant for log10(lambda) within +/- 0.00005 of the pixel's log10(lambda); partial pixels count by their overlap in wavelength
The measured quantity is 1.2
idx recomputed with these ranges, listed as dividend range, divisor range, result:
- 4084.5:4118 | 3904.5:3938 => 1.21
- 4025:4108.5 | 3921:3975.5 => 1.27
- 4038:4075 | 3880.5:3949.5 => 1.20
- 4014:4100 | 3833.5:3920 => 1.22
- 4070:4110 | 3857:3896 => 1.24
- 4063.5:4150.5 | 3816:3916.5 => 1.23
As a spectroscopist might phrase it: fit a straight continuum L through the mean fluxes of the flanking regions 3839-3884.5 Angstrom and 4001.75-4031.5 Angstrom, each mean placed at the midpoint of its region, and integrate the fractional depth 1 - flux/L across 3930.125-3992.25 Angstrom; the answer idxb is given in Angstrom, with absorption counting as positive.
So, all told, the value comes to 9.9 Angstrom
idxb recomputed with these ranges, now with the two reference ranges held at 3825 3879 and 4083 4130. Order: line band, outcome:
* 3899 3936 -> 0.9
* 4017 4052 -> -4.2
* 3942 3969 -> 1.1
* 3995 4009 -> -1.6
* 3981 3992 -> -1.0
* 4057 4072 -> 0.1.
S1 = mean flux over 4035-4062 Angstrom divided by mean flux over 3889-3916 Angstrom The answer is 1.1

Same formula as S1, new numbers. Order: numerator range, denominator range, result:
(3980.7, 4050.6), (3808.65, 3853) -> 1.22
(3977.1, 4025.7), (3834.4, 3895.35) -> 1.16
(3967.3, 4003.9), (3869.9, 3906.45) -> 1.04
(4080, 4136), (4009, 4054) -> 0.91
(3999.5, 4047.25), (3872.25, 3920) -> 1.19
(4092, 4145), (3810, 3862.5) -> 1.09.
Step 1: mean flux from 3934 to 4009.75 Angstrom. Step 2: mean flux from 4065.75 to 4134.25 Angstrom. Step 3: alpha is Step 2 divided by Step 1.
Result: 1.07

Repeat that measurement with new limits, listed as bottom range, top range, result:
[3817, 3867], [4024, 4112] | 1.11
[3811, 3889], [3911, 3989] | 0.99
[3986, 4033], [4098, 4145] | 0.91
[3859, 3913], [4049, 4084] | 1.09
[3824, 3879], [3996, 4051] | 1.18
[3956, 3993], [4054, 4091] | 1.15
